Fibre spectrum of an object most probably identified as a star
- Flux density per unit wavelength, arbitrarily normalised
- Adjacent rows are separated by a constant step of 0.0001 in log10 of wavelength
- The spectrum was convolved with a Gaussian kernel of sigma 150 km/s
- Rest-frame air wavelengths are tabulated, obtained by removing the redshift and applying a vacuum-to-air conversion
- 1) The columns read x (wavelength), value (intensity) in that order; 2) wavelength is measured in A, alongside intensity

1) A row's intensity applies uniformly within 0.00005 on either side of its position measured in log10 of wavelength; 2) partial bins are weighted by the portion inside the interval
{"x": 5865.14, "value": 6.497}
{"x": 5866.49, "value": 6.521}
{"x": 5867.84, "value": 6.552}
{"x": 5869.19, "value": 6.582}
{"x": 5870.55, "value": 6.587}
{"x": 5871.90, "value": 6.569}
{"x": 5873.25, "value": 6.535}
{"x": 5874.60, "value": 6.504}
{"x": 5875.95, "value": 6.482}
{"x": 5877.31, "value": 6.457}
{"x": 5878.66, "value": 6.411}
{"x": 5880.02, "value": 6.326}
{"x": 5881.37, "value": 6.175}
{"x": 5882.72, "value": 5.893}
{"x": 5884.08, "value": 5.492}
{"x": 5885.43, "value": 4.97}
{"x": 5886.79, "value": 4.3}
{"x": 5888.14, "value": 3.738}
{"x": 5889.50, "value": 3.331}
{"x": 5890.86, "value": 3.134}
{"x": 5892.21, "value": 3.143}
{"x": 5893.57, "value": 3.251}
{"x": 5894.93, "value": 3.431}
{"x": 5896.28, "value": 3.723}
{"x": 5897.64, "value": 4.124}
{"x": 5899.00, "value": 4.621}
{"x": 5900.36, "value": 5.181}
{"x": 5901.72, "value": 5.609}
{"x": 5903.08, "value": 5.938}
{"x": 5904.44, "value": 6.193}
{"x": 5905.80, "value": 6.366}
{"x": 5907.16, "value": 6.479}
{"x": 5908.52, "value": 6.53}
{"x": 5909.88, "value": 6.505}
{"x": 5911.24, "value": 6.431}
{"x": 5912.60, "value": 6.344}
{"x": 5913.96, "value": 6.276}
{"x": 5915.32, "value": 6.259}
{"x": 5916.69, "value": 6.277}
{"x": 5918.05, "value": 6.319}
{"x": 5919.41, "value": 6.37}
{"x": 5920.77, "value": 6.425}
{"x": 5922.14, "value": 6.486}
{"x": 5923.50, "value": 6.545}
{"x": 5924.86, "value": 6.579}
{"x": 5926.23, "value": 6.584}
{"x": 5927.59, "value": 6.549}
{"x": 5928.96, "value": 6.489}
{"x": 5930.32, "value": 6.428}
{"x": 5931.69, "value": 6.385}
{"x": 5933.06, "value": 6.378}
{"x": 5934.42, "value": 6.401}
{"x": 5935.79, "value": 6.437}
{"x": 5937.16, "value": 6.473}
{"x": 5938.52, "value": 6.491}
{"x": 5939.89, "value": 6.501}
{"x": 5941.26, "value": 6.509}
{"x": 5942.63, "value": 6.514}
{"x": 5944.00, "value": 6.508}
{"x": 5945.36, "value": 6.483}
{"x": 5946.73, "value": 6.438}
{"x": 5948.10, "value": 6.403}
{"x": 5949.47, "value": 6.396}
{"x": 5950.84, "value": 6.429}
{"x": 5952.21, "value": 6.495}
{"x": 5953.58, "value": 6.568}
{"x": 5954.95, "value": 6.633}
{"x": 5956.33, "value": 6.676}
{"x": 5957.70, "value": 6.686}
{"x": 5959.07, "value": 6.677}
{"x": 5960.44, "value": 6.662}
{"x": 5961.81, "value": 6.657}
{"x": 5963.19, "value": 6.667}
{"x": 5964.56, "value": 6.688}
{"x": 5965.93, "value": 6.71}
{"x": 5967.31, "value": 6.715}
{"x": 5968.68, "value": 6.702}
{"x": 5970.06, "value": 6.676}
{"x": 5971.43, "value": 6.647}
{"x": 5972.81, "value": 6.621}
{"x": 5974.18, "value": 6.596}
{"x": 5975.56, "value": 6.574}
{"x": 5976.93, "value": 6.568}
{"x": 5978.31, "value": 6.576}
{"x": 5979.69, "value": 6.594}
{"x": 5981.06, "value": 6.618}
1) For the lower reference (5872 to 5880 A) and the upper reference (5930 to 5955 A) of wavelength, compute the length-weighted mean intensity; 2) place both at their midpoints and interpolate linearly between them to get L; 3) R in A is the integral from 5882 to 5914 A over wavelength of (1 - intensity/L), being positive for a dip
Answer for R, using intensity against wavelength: 7.2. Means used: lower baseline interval 6.47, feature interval 5.02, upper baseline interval 6.46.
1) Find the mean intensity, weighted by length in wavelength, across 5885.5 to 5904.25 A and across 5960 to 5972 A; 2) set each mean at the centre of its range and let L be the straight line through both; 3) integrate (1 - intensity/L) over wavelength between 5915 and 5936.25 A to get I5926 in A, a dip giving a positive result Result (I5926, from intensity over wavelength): -4.7 A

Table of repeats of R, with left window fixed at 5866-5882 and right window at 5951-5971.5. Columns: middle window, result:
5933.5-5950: 0.4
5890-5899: 4.1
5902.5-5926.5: 0.6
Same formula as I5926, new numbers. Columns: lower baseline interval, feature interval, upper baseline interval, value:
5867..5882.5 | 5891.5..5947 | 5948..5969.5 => 4.85 A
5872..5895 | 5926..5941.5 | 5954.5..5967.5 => -0.86 A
